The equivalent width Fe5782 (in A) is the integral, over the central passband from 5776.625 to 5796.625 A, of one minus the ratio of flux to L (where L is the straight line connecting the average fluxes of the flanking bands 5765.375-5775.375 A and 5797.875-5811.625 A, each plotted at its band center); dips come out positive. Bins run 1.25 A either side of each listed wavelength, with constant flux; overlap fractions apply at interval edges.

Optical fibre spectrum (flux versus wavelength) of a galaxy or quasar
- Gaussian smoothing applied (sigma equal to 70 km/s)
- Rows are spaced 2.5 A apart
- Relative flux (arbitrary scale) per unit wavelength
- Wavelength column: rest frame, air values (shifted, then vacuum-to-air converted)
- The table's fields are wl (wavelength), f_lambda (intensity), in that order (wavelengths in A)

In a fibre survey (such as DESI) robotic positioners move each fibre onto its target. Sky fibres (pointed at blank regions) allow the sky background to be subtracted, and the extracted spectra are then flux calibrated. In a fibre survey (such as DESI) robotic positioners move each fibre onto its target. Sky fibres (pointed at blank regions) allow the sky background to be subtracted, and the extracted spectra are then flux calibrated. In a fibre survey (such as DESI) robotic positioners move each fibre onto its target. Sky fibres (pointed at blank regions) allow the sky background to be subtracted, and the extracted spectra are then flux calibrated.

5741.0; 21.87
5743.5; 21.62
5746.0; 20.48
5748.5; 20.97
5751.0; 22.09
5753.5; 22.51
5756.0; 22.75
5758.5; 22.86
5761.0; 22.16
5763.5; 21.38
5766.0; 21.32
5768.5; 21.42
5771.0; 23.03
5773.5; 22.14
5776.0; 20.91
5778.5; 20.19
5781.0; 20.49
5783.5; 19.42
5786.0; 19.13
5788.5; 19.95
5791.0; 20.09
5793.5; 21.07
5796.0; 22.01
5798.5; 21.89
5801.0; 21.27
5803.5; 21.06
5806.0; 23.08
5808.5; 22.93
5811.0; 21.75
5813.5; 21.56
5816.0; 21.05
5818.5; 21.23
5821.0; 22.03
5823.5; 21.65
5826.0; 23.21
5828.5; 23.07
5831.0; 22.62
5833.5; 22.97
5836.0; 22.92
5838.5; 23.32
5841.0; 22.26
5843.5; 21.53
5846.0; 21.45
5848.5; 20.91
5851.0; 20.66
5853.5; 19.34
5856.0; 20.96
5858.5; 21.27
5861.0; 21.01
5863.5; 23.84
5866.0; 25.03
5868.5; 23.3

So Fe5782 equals 1.6 A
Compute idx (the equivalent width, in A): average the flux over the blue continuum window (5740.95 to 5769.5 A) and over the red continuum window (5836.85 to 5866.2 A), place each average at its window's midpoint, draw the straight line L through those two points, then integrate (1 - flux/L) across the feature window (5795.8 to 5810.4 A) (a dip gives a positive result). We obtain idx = -0.2 A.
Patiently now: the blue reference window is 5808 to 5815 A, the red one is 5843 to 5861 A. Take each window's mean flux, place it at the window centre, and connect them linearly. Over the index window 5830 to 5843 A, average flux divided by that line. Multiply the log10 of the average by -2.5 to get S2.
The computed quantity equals -0.07 mag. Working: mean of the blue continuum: 22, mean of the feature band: 22.7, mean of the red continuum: 20.9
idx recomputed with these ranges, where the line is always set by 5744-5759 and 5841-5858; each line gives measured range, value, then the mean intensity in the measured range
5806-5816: -0.4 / 22.1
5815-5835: -1.0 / 22.3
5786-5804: 0.5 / 20.9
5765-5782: 0.2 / 21.4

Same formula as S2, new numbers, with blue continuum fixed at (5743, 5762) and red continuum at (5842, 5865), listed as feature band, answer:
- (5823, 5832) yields -0.06 mag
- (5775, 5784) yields 0.08 mag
